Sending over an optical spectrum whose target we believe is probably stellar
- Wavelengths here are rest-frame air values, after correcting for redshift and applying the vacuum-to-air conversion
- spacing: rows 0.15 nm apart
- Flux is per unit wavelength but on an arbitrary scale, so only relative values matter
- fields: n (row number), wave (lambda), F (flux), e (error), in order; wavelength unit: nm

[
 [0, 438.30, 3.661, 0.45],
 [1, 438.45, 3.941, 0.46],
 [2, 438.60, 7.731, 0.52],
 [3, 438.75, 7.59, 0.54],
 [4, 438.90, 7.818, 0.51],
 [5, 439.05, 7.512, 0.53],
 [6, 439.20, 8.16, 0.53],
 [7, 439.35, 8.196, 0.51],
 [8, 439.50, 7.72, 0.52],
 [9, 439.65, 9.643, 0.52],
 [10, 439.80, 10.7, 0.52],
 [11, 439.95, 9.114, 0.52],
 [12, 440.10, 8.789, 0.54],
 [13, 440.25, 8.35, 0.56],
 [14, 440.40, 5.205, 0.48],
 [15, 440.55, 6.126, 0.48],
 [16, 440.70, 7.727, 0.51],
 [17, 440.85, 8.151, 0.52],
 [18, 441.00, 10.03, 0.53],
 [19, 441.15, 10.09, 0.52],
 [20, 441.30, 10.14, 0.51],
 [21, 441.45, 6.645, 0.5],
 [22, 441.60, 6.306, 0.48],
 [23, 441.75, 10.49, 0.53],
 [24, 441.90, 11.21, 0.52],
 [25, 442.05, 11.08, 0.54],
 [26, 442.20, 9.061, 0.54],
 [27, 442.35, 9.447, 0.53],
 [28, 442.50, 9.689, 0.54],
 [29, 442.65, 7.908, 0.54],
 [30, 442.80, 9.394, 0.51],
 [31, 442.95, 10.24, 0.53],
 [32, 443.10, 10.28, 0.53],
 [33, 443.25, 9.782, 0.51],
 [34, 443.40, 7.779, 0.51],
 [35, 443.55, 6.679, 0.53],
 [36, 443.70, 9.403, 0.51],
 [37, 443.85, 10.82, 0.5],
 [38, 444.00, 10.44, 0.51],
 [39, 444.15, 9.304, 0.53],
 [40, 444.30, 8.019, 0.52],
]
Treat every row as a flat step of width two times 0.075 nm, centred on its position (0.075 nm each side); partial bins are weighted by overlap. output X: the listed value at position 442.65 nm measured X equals 7.908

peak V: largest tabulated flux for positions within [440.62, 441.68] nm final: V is 10.14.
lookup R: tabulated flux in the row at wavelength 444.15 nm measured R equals 9.304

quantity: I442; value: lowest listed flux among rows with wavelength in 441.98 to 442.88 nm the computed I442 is 7.908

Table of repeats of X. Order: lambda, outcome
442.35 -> 9.447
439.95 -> 9.114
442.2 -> 9.061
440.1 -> 8.789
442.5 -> 9.689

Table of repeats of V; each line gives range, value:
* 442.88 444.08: 10.82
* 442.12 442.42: 9.447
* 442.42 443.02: 10.24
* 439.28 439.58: 8.196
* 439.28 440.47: 10.7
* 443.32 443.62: 7.779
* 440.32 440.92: 8.151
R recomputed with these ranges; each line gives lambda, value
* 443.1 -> 10.28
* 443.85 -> 10.82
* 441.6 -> 6.306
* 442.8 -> 9.394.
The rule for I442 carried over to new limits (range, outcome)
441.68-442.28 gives 9.061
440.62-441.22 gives 7.727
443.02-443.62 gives 6.679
